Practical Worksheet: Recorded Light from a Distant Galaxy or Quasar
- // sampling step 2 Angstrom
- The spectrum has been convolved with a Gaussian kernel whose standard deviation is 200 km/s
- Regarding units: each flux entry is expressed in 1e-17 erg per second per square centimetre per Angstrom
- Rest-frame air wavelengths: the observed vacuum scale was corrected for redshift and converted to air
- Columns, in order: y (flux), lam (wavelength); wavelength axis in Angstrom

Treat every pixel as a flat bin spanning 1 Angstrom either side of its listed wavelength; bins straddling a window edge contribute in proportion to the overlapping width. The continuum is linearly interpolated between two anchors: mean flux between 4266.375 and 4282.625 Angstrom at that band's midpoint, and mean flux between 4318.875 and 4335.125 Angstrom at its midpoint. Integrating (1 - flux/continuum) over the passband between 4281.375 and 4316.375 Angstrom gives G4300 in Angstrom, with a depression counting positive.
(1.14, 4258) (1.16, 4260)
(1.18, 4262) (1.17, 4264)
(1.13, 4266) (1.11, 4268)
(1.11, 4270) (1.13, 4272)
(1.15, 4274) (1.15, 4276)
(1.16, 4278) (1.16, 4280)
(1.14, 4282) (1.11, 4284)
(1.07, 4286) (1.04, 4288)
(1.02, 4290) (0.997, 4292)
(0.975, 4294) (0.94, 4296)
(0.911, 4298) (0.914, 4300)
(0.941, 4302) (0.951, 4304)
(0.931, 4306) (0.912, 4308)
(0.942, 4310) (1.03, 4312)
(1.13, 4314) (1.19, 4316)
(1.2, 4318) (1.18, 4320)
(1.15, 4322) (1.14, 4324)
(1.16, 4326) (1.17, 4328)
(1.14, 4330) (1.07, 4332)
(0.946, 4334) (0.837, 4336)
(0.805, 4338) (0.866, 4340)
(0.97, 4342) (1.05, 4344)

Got 3.9 Angstrom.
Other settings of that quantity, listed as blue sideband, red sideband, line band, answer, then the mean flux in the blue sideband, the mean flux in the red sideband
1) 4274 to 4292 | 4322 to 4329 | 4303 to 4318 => 1.5 Angstrom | 1.1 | 1.16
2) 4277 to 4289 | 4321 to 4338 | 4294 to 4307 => 1.9 Angstrom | 1.11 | 1.06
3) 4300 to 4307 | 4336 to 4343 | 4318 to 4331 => -3.7 Angstrom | 0.937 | 0.874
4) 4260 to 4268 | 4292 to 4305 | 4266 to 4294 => -1.2 Angstrom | 1.15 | 0.943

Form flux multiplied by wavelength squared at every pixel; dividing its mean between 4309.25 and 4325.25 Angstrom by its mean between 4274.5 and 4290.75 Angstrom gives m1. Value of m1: 1.03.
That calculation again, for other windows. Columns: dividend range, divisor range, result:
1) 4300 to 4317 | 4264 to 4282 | 0.89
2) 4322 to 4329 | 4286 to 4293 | 1.15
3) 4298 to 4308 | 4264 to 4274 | 0.84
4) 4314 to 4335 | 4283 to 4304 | 1.16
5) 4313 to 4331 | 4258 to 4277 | 1.04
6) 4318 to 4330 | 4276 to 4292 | 1.08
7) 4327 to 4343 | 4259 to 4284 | 0.88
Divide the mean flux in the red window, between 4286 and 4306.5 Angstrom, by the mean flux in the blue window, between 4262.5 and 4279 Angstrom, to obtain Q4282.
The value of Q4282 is 0.85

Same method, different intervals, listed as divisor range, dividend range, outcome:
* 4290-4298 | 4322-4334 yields 1.16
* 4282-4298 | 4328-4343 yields 0.94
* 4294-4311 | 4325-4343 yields 1.07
